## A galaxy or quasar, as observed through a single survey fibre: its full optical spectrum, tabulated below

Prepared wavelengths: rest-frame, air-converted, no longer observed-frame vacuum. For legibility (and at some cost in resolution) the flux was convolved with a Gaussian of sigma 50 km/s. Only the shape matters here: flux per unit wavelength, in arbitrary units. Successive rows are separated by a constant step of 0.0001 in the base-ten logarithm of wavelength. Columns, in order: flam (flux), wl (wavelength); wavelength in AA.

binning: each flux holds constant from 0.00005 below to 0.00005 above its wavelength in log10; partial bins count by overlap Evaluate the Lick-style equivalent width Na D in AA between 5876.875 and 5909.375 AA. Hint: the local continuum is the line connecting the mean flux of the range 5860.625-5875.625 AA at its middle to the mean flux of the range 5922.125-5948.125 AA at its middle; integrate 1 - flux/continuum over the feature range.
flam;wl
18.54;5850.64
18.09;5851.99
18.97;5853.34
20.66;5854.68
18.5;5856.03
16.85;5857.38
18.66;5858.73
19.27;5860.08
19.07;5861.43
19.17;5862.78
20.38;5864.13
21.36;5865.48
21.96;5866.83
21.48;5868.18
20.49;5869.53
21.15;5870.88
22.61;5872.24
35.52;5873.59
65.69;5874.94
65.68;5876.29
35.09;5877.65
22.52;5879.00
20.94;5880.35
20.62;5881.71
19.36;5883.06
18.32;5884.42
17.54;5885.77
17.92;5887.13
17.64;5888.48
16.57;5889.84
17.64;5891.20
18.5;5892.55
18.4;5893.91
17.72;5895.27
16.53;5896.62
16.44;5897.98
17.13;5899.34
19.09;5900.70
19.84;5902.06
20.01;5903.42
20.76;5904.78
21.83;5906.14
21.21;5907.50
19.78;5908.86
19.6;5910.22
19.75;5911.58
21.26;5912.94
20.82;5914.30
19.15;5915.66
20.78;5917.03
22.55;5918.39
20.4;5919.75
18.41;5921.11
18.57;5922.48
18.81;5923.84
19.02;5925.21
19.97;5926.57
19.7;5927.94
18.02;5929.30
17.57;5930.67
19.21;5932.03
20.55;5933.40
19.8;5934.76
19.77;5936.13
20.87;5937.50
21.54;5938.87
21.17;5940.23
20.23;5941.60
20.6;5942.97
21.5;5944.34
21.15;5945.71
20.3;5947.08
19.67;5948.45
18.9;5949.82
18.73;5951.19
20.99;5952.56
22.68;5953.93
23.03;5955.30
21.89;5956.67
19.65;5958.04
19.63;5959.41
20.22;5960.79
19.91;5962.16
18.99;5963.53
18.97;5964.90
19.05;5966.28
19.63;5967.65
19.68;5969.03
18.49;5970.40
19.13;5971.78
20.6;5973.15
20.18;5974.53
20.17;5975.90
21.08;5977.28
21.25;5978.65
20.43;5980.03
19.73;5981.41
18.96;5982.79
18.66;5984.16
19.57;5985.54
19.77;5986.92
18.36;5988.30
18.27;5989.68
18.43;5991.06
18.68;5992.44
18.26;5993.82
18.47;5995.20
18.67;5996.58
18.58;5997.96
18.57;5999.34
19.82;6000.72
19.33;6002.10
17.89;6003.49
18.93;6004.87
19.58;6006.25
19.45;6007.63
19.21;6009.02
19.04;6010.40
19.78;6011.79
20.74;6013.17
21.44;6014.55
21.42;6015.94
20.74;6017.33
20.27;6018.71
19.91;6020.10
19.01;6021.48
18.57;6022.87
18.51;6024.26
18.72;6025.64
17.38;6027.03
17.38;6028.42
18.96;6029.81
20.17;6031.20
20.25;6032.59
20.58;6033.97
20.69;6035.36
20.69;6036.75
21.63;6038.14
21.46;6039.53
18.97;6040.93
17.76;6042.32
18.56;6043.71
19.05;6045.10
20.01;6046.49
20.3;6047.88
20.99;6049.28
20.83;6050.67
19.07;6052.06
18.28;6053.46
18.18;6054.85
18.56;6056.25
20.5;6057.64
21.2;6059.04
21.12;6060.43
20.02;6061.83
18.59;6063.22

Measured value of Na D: 5.6 AA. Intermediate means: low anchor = 26.2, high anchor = 19.9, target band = 19.8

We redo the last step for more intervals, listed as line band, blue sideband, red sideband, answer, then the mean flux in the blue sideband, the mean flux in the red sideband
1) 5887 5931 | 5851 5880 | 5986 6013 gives 8.1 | 25.7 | 18.9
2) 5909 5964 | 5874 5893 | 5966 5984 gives 6.3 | 26.9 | 19.9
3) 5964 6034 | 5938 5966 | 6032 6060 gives 2.8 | 20.5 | 19.9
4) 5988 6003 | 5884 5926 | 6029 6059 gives 0.7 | 19.1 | 19.8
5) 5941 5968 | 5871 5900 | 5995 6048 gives 2.1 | 24.6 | 19.5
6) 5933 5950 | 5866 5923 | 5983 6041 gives 0.6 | 22.6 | 19.4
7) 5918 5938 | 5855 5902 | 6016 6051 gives 2.1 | 22.8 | 19.7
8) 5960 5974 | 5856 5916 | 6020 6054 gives 0.9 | 22.3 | 19.5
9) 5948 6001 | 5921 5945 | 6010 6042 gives 0.4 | 19.8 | 19.8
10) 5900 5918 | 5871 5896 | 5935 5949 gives 2.5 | 25.9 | 20.6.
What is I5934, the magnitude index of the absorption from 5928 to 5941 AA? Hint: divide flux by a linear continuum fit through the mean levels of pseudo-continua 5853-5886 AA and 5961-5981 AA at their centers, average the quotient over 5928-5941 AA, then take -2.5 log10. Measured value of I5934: 0.10 mag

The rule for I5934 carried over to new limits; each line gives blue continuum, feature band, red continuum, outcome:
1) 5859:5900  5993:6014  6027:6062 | 0.08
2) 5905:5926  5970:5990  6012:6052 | 0.02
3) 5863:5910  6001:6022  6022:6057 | 0.02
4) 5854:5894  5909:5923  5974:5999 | 0.10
